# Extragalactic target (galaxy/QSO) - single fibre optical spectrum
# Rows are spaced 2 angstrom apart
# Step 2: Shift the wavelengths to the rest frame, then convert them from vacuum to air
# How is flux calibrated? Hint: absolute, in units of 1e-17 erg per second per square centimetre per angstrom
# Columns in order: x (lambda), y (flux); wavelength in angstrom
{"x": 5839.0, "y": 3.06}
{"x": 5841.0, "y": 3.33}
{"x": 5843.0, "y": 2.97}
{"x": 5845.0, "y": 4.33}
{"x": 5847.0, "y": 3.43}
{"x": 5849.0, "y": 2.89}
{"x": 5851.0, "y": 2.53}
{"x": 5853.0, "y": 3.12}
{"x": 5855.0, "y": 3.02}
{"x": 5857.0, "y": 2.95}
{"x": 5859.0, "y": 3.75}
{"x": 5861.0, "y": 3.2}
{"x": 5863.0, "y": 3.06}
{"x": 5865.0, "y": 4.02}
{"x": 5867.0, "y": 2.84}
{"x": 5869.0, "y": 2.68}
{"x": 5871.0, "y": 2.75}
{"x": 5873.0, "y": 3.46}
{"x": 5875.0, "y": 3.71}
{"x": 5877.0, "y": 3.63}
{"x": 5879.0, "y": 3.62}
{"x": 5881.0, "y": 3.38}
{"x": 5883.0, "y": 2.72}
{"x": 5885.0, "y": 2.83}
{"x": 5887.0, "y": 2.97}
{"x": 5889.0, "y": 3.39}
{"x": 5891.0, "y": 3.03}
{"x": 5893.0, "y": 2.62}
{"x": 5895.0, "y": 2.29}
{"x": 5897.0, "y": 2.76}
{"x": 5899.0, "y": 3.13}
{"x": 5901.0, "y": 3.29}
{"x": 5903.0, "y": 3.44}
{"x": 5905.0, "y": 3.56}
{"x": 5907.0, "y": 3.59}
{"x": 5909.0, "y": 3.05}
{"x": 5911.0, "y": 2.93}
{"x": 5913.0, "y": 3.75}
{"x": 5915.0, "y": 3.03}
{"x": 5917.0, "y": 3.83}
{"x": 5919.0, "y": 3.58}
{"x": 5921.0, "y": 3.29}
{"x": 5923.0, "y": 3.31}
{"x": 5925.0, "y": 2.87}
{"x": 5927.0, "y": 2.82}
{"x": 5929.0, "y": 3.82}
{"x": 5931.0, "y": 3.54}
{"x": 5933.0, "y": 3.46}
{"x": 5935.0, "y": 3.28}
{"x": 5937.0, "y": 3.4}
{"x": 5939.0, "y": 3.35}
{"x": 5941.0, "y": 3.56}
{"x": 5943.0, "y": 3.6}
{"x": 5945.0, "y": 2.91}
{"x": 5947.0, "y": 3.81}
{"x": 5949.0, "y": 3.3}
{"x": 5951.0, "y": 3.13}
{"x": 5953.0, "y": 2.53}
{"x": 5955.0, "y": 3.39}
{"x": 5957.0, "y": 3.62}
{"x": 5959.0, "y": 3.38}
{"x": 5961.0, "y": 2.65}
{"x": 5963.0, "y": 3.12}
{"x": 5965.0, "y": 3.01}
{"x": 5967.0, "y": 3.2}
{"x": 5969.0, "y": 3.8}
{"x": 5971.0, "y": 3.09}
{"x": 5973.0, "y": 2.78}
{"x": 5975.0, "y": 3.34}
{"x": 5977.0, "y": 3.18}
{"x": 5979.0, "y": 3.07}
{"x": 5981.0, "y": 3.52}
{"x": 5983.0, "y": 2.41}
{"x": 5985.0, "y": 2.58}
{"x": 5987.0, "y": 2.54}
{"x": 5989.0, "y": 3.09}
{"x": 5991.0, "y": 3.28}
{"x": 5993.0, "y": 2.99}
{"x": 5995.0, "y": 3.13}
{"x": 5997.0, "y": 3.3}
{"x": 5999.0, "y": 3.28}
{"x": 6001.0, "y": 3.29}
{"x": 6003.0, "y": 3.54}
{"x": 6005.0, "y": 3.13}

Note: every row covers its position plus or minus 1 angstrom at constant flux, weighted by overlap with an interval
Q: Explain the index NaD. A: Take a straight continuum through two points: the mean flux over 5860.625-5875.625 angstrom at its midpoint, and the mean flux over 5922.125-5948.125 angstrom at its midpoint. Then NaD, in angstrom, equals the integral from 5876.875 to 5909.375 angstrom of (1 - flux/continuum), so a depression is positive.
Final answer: 1.4 angstrom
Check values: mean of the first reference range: 3.2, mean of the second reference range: 3.36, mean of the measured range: 3.12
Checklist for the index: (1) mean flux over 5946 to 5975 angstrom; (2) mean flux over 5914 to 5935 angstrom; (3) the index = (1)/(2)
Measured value 1.0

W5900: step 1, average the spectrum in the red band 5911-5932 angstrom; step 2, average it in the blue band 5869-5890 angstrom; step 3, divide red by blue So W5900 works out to 1.04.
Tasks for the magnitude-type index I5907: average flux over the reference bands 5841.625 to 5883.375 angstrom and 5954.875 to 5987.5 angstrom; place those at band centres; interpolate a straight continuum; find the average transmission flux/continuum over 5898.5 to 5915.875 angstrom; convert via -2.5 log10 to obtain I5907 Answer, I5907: -0.04 mag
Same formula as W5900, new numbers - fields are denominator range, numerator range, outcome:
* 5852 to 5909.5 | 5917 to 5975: 1.04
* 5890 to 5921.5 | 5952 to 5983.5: 0.98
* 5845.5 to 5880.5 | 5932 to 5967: 1.01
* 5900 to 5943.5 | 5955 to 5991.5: 0.92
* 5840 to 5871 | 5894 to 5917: 1.00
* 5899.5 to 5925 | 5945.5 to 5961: 0.97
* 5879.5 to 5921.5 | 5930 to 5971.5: 1.04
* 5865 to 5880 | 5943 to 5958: 0.99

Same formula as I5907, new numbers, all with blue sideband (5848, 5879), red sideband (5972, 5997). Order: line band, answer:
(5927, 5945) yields -0.12 mag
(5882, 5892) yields 0.06 mag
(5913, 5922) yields -0.12 mag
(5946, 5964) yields -0.06 mag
